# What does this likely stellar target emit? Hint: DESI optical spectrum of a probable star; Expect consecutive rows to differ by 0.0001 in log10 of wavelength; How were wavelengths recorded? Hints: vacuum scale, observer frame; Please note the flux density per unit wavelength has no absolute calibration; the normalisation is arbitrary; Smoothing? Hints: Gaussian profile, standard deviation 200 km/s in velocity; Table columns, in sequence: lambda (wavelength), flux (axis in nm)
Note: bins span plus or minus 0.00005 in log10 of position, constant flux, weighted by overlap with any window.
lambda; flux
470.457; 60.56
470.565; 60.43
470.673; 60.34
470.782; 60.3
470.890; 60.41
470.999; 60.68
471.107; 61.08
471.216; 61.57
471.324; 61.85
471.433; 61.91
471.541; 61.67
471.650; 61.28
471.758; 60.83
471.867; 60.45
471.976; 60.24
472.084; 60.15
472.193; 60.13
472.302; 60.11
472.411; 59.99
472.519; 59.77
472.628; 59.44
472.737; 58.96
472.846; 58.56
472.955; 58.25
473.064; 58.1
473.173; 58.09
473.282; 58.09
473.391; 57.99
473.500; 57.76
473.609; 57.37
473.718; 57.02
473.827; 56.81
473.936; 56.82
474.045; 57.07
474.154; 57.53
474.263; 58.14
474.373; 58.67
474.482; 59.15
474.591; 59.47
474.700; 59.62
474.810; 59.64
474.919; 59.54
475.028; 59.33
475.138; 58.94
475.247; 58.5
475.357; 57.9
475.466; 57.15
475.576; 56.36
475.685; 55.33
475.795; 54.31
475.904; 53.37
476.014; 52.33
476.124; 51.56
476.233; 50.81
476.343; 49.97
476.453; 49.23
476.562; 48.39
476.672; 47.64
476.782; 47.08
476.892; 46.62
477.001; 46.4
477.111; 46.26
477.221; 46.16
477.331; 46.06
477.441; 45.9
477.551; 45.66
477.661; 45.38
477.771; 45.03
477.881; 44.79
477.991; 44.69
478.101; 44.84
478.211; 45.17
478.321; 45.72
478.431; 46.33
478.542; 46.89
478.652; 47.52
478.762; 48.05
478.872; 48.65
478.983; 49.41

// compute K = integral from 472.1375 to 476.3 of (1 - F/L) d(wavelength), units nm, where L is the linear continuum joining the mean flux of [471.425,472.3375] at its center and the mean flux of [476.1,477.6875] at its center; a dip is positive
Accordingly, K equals -0.24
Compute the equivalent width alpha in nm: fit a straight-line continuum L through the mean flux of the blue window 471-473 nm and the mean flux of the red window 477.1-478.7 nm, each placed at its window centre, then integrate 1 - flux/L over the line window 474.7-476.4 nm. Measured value -0.138 nm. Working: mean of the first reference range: 60.4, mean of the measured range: 55.8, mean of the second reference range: 45.7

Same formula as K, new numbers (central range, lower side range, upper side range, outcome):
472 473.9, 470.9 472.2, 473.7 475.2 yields 0.04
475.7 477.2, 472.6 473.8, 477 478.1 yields -0.03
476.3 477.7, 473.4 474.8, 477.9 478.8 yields 0.08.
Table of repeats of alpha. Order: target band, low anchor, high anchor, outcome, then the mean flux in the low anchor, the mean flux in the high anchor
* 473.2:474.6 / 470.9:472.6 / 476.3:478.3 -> -0.07 nm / 60.8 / 46.4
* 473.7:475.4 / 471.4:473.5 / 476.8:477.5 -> -0.15 nm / 59.6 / 46.3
